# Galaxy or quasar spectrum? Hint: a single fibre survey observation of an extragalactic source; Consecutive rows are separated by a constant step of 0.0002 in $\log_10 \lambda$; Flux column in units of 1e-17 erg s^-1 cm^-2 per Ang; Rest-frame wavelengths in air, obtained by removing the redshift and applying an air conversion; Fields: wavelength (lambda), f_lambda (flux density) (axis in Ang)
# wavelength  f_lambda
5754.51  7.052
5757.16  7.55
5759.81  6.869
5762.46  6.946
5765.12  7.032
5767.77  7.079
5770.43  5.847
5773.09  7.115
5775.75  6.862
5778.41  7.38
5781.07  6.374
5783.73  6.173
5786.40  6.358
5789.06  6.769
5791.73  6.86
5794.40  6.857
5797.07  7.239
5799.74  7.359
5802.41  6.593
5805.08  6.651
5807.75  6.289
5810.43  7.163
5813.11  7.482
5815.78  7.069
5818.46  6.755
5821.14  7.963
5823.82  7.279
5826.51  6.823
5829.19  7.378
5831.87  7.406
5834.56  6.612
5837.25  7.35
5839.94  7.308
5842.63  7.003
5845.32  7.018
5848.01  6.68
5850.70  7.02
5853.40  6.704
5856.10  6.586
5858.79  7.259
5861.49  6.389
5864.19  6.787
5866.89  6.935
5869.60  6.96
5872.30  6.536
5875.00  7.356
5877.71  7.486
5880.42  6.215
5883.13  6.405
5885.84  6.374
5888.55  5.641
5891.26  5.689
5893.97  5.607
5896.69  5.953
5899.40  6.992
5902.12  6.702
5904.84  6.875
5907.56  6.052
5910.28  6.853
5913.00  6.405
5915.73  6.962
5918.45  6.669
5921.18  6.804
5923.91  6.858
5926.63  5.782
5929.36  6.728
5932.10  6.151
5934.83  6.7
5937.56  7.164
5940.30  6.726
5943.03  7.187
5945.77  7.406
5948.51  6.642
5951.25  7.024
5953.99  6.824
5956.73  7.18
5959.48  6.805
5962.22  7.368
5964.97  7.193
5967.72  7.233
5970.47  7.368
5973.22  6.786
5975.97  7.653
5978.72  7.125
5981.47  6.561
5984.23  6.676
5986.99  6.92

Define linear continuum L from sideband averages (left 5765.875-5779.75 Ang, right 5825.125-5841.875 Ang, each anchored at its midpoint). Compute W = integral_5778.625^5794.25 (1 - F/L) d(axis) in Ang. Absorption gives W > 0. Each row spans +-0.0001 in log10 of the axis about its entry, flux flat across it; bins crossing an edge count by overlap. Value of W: 0.7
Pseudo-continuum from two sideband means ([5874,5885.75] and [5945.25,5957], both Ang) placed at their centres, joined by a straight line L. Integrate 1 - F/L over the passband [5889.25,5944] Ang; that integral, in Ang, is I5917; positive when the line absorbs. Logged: 2.9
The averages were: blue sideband 6.79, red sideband 6.97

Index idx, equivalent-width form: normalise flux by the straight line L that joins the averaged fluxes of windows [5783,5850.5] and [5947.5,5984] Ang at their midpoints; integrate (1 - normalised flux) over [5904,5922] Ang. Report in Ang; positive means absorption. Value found 0.97 Ang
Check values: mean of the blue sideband 6.99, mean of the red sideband 7.05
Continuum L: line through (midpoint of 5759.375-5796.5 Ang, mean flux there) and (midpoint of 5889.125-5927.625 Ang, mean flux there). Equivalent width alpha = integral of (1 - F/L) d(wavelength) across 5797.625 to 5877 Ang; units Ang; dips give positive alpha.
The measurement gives -4.6 Ang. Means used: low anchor 6.76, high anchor 6.43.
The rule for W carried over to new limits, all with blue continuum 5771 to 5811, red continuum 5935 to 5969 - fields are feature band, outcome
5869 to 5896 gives 2.1 Ang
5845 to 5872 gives 0.3 Ang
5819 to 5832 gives -0.9 Ang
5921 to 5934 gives 1.0 Ang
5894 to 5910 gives 1.2 Ang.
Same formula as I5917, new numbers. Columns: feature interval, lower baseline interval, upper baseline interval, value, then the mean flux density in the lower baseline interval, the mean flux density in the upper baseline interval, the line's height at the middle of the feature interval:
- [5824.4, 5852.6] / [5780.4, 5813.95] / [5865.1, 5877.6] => -0.66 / 6.78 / 6.99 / 6.9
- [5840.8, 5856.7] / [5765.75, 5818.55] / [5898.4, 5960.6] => -0.16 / 6.82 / 6.76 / 6.79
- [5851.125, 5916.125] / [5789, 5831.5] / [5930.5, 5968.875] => 4.03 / 7.05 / 6.97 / 7.01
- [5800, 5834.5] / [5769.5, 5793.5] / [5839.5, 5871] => -1.54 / 6.65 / 6.88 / 6.76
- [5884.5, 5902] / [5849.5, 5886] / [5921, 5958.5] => 1.82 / 6.8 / 6.8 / 6.8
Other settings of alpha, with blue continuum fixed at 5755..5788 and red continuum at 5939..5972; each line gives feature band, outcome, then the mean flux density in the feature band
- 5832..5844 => -0.3 Ang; 7.1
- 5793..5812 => -0.1 Ang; 6.88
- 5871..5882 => 0.1 Ang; 6.89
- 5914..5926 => 0.5 Ang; 6.75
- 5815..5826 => -0.6 Ang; 7.24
